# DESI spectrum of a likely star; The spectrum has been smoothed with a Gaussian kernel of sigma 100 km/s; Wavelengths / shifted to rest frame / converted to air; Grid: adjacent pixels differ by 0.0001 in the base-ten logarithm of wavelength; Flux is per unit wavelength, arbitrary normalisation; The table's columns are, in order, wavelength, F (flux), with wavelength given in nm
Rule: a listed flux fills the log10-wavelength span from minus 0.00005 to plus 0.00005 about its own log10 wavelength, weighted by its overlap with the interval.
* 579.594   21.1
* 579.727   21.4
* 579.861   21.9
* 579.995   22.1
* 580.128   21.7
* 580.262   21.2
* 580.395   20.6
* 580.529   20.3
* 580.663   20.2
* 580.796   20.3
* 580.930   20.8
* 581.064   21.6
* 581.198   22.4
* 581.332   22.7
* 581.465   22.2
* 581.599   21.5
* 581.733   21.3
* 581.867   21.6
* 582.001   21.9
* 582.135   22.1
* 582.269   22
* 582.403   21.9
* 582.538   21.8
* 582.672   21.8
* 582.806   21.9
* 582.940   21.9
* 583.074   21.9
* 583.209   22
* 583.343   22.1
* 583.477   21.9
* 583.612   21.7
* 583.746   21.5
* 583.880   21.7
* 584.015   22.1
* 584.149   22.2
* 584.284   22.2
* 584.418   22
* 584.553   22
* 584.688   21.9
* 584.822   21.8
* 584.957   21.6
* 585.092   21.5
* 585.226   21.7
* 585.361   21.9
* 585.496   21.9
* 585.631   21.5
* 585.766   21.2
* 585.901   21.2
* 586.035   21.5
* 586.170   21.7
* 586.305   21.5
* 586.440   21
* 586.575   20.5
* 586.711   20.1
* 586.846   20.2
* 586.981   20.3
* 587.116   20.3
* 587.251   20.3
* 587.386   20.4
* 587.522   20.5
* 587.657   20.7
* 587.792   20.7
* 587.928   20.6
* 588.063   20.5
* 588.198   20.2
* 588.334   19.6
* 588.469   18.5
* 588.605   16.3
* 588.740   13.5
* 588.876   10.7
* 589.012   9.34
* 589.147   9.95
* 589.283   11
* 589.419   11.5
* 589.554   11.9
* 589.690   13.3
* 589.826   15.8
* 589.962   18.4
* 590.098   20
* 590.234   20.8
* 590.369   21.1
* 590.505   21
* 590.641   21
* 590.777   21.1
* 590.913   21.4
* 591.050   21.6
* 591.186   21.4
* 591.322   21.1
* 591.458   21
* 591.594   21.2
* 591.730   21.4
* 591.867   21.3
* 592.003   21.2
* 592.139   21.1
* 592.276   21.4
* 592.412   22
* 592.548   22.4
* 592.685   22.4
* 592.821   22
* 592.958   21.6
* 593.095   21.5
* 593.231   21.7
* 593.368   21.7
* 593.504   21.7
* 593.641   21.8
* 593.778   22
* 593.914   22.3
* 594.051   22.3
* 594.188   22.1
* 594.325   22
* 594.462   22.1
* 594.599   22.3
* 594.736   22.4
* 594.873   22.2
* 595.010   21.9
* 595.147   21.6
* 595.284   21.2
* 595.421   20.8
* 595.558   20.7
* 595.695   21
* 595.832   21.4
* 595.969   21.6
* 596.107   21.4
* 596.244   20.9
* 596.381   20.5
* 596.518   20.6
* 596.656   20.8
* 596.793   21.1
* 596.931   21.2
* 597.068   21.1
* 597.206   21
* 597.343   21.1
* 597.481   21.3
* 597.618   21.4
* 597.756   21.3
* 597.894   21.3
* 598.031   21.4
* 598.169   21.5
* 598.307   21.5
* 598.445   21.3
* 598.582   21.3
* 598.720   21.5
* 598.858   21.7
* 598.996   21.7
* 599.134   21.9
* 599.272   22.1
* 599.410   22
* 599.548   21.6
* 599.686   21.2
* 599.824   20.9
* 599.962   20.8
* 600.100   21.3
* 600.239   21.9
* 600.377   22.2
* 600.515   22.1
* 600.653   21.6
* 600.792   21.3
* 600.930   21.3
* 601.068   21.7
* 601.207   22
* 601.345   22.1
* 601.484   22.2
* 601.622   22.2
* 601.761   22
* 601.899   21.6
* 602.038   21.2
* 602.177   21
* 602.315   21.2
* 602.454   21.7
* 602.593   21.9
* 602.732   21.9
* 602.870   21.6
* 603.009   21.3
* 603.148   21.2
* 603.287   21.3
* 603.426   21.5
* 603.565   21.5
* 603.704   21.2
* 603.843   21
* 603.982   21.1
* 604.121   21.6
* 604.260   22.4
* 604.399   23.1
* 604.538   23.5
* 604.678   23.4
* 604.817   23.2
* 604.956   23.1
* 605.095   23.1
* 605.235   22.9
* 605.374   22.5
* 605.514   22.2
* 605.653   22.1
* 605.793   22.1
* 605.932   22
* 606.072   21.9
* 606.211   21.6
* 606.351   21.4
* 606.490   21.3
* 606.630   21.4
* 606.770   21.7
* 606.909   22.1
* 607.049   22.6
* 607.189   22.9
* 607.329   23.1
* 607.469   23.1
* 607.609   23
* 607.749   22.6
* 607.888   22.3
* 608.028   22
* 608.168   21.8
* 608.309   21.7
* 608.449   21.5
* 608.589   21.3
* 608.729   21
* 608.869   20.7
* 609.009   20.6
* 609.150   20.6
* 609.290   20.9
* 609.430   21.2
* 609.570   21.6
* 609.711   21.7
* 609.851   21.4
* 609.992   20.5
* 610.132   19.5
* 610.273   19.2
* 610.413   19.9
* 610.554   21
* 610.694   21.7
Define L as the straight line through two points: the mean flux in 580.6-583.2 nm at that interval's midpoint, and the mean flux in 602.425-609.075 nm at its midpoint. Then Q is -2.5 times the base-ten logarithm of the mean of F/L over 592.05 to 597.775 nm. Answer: 0.02 mag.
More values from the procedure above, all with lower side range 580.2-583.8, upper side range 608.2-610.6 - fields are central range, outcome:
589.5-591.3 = 0.114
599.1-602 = -0.031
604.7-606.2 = -0.078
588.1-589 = 0.306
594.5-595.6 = -0.022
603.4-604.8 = -0.055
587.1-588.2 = 0.049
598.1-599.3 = -0.023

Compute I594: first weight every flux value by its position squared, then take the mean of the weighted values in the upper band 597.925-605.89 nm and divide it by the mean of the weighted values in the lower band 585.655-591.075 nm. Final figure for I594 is 1.23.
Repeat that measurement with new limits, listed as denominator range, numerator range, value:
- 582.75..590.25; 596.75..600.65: 1.15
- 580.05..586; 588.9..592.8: 0.89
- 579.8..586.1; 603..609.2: 1.10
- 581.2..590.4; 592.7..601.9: 1.12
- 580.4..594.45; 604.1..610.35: 1.14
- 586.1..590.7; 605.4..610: 1.29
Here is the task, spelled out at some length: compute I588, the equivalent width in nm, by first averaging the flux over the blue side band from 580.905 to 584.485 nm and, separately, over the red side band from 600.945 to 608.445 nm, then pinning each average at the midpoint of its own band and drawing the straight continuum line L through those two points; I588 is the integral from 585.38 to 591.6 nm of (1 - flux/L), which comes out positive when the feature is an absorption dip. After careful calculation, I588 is 0.86 nm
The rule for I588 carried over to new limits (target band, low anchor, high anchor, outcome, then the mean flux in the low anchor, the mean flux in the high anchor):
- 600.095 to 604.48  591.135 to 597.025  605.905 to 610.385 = -0.03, 21.5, 21.5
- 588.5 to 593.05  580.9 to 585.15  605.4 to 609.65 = 0.69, 21.9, 21.8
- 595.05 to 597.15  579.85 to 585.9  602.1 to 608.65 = 0.08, 21.7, 22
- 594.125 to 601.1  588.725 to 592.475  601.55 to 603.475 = -0.46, 18.2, 21.5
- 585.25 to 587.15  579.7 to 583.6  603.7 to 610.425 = 0.05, 21.6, 21.8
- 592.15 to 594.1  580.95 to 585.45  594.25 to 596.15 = -0.02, 21.9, 21.6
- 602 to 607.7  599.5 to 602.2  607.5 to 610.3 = -0.16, 21.6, 21.3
